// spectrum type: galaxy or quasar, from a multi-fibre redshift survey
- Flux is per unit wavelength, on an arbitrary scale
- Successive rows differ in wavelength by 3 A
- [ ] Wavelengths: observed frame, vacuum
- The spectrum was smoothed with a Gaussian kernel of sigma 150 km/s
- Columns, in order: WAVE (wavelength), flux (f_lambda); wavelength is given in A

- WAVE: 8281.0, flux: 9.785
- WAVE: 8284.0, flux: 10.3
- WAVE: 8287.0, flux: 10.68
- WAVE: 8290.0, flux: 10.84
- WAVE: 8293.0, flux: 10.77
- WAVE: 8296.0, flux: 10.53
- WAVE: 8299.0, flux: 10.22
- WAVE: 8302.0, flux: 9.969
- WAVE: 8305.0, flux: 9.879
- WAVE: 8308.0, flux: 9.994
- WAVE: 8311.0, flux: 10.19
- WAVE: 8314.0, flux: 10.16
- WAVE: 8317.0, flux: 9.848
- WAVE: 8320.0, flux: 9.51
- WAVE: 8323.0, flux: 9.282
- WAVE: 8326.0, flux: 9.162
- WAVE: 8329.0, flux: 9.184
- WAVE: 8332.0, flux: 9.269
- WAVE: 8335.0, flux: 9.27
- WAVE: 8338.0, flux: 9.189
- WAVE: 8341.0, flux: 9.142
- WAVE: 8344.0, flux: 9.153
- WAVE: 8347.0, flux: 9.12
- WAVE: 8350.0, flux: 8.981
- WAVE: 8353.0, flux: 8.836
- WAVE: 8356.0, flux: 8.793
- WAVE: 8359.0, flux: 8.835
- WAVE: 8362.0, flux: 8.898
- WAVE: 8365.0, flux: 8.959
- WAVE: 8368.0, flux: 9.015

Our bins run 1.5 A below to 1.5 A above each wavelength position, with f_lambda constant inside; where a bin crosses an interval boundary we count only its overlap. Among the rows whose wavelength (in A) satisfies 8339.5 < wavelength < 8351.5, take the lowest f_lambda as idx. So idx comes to 8.981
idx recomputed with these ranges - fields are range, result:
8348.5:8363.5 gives 8.793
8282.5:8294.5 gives 10.3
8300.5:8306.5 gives 9.879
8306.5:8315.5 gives 9.994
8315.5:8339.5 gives 9.162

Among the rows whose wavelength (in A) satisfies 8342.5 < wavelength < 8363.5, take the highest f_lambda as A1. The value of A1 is 9.153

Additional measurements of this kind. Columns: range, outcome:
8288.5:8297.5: 10.84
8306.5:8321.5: 10.19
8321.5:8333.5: 9.282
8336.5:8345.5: 9.189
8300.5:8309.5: 9.994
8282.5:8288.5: 10.68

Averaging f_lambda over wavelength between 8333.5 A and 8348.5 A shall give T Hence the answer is 9.17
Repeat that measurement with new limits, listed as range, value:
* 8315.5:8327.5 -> 9.45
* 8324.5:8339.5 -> 9.21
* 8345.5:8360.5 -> 8.91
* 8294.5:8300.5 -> 10.4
